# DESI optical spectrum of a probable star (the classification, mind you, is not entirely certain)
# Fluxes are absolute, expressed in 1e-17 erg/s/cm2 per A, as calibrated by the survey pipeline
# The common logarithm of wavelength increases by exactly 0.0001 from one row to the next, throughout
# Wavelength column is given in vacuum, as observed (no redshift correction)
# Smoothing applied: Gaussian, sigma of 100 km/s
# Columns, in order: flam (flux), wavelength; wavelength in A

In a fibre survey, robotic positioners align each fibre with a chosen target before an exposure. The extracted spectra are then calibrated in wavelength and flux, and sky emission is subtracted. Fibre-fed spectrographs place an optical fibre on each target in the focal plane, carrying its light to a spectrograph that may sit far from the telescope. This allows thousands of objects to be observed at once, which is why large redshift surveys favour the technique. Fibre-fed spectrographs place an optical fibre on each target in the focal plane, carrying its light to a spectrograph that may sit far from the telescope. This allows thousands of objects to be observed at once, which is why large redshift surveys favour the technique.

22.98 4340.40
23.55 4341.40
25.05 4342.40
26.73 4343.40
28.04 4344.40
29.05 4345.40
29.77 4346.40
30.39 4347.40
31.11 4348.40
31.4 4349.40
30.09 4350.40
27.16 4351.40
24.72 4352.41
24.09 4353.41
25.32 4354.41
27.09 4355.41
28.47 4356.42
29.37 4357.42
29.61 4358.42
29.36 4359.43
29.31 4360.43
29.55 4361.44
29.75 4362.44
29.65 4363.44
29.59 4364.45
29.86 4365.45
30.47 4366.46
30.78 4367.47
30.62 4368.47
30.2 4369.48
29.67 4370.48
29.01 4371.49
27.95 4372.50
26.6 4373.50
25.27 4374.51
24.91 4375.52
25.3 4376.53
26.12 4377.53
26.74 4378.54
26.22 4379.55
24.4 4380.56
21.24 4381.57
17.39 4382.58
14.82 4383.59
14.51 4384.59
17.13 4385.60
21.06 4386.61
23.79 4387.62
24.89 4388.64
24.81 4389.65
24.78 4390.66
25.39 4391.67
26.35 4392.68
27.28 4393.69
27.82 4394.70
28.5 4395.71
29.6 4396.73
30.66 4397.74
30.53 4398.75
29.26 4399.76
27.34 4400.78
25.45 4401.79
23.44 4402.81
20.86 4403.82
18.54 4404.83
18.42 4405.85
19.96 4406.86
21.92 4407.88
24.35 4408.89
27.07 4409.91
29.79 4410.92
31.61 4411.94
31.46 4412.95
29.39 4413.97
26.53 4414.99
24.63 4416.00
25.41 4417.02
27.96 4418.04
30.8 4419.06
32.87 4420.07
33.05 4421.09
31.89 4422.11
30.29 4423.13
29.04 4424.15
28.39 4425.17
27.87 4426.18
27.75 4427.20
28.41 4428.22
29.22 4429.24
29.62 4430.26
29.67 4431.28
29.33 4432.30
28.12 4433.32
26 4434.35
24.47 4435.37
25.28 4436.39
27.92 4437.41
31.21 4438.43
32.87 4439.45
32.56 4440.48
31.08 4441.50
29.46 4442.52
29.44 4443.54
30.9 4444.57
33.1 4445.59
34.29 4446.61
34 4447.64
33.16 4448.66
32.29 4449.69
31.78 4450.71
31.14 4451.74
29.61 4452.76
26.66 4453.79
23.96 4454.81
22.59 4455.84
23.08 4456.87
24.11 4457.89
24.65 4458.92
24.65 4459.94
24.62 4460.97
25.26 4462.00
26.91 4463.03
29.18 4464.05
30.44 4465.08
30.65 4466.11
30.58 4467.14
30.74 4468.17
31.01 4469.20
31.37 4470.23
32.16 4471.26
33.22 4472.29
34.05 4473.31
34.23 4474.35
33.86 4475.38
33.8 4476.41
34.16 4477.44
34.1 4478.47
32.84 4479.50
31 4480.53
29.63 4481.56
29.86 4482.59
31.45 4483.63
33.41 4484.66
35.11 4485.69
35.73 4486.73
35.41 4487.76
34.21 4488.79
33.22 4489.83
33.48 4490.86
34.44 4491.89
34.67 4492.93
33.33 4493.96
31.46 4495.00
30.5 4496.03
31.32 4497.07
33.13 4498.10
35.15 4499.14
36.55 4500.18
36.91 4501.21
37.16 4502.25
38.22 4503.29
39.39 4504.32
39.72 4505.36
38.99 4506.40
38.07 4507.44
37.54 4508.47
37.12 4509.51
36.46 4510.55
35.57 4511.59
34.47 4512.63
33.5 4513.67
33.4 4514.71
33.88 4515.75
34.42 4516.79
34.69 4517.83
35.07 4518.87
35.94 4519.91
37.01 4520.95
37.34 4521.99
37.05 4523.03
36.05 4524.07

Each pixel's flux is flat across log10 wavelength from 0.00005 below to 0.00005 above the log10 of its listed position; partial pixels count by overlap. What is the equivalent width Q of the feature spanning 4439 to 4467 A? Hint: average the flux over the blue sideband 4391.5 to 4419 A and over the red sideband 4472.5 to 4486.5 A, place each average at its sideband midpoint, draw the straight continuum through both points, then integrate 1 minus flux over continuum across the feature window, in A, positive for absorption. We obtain 1.42 A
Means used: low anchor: 26.4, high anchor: 33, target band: 29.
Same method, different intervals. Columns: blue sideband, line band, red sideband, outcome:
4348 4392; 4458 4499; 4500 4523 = 3.0 A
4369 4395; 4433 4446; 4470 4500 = -0.1 A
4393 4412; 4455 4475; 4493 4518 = 2.0 A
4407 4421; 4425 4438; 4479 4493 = 0.6 A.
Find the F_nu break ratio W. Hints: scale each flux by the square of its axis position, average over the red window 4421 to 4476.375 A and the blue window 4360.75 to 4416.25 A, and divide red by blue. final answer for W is 1.17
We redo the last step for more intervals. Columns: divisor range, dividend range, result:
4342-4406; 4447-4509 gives 1.27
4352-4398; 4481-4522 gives 1.41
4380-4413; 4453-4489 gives 1.29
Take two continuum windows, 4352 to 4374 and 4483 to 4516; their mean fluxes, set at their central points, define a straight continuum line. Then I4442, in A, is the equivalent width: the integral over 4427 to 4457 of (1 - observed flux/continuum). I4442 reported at 2.8 A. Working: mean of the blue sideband 28.7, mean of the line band 29.4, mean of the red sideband 35.1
